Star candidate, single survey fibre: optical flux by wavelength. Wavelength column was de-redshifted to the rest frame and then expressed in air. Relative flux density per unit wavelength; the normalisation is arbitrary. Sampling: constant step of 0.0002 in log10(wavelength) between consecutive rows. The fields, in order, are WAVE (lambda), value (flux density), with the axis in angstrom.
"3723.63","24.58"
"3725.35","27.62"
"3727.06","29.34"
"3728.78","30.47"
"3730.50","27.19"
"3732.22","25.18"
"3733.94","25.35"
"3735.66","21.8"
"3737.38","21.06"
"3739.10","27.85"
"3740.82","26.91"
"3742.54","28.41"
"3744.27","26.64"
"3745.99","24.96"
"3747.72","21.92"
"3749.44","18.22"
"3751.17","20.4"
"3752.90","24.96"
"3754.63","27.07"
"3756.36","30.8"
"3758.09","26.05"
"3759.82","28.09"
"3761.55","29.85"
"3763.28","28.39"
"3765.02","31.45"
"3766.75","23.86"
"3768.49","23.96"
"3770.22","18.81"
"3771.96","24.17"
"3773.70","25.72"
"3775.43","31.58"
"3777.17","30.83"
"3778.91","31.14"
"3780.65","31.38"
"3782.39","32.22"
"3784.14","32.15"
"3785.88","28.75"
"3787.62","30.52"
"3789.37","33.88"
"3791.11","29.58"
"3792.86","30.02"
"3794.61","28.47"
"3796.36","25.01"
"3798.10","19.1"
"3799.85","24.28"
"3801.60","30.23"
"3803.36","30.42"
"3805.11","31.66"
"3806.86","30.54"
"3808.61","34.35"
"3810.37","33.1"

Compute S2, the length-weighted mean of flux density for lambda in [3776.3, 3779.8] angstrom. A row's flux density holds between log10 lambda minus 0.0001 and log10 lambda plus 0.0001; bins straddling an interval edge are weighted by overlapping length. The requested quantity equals 31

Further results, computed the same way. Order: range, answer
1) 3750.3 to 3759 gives 25.8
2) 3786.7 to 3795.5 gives 30.5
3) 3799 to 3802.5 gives 27.2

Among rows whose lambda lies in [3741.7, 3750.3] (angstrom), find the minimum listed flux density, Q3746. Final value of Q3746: 18.22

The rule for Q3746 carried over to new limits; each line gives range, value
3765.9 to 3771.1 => 18.81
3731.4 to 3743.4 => 21.06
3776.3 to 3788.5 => 28.75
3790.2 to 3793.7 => 29.58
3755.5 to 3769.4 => 23.86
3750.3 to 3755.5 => 20.4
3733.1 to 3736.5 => 21.8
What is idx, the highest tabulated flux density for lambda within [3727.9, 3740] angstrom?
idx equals 30.47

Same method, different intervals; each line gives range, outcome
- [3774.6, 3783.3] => 32.22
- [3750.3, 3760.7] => 30.8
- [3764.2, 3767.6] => 31.45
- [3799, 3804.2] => 30.42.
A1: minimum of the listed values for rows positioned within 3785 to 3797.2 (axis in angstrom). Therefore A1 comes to 25.01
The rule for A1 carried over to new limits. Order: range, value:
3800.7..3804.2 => 30.23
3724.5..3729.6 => 27.62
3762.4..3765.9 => 28.39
